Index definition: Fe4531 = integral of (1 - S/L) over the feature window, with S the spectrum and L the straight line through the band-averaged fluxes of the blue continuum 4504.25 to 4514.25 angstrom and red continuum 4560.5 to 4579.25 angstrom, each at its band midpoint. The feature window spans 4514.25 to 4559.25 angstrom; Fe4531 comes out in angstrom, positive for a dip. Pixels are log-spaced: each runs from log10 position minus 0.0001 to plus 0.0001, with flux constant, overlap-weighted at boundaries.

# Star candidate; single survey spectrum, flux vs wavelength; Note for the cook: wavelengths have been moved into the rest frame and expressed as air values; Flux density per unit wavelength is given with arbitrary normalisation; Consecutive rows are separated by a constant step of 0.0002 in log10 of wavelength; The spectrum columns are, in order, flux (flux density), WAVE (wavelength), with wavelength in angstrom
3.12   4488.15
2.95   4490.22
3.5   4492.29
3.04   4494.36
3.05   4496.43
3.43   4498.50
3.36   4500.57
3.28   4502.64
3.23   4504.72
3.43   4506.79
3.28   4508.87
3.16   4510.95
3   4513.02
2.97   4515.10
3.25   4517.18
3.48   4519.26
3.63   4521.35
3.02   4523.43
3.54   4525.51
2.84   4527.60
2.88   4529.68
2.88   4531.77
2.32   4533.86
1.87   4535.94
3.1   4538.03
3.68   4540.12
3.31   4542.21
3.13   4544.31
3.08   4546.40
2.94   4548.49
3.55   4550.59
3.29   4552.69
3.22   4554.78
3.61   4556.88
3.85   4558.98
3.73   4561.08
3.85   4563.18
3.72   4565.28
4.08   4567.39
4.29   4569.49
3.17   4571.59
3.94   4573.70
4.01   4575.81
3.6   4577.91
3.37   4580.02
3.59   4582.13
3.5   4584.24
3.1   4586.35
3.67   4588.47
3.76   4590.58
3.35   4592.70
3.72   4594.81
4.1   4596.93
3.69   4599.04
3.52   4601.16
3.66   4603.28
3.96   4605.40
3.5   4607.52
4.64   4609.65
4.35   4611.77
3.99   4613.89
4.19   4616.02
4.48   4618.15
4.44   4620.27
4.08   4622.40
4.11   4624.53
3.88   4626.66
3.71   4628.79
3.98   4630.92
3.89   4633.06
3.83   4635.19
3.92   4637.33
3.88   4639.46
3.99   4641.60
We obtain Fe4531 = 4.4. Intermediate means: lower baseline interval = 3.22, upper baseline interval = 3.82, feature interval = 3.15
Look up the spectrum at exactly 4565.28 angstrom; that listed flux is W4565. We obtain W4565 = 3.72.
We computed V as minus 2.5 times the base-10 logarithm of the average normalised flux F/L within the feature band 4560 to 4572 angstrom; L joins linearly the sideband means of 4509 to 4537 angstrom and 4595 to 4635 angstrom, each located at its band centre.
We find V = -0.11 mag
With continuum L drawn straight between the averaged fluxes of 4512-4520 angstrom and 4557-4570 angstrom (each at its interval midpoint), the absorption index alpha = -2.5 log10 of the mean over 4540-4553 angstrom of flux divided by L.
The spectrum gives 0.12 mag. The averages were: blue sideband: 3.16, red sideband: 3.88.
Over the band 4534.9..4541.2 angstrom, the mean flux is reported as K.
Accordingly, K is 2.89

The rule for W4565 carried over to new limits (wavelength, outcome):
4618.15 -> 4.48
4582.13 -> 3.59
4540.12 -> 3.68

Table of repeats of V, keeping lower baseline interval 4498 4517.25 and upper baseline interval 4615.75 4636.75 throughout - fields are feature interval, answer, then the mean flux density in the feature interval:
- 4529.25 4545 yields 0.19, 2.89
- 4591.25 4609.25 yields 0.04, 3.72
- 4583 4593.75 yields 0.09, 3.48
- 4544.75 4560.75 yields 0.05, 3.37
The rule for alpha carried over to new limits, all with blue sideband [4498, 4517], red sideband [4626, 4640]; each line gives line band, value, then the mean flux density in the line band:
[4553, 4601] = -0.03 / 3.67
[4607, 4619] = -0.12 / 4.21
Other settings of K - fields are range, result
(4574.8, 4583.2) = 3.64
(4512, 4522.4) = 3.26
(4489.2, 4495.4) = 3.16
